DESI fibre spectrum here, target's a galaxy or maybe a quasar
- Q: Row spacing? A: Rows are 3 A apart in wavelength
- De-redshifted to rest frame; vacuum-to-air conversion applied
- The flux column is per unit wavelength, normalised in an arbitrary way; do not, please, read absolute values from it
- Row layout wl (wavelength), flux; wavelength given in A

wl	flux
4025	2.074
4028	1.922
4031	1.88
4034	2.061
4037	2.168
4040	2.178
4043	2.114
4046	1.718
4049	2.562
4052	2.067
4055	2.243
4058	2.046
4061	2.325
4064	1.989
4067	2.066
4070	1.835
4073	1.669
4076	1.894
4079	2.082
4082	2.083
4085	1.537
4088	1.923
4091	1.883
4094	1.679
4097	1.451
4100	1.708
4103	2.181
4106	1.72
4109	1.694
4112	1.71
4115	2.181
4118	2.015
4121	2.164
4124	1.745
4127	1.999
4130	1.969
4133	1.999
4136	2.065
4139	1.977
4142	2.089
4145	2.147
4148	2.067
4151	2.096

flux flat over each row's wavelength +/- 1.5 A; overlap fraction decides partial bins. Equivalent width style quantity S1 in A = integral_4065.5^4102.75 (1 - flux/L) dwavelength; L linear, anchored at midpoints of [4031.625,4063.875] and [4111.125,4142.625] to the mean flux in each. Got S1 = 4.3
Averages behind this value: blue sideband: 2.13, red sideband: 1.99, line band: 1.83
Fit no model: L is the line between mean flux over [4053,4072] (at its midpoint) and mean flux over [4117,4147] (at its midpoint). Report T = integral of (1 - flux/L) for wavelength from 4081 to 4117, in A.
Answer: 4.1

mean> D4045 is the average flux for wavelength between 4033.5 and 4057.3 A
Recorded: 2.14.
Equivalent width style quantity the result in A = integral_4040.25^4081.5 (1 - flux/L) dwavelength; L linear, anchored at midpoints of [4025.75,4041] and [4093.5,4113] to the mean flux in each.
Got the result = -2.8 A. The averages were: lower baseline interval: 2.04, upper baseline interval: 1.74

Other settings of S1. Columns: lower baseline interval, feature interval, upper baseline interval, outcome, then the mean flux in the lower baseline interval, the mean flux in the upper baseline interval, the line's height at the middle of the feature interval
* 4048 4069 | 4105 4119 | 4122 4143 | 1.15 A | 2.17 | 1.98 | 2.03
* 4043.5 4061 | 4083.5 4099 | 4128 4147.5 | 2.97 A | 2.14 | 2.04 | 2.1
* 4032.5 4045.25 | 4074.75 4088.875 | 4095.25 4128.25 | 0.45 A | 2.11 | 1.87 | 1.97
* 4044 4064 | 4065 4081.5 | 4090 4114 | 0.56 A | 2.15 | 1.76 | 1.99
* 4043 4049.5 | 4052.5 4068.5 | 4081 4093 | -1.13 A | 2.07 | 1.84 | 1.99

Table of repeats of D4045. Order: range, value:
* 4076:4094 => 1.88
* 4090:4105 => 1.77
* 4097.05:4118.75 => 1.85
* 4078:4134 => 1.88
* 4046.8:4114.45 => 1.93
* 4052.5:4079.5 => 2.02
